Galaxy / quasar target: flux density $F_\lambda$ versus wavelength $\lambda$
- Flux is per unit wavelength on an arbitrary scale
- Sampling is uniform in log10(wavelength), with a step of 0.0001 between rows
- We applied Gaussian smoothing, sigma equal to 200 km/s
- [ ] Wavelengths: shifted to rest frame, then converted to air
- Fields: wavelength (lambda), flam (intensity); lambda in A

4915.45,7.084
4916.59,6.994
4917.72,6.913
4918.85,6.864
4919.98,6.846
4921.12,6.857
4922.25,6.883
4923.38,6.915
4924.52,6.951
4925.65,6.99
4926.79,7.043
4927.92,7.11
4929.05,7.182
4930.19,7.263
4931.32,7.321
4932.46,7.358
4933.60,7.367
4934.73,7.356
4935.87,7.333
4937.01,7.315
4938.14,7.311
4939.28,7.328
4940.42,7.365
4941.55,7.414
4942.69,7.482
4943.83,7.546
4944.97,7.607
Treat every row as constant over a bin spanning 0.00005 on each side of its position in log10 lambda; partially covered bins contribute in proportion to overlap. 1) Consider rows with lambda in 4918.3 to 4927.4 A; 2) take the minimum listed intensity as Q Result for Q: 6.846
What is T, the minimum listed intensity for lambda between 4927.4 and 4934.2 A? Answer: 7.11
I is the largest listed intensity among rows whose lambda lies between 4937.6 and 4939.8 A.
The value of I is 7.328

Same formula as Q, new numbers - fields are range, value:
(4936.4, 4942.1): 7.311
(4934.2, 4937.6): 7.315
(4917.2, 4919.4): 6.864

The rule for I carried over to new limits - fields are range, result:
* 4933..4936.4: 7.367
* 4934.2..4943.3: 7.482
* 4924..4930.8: 7.263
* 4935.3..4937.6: 7.333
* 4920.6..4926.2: 6.99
